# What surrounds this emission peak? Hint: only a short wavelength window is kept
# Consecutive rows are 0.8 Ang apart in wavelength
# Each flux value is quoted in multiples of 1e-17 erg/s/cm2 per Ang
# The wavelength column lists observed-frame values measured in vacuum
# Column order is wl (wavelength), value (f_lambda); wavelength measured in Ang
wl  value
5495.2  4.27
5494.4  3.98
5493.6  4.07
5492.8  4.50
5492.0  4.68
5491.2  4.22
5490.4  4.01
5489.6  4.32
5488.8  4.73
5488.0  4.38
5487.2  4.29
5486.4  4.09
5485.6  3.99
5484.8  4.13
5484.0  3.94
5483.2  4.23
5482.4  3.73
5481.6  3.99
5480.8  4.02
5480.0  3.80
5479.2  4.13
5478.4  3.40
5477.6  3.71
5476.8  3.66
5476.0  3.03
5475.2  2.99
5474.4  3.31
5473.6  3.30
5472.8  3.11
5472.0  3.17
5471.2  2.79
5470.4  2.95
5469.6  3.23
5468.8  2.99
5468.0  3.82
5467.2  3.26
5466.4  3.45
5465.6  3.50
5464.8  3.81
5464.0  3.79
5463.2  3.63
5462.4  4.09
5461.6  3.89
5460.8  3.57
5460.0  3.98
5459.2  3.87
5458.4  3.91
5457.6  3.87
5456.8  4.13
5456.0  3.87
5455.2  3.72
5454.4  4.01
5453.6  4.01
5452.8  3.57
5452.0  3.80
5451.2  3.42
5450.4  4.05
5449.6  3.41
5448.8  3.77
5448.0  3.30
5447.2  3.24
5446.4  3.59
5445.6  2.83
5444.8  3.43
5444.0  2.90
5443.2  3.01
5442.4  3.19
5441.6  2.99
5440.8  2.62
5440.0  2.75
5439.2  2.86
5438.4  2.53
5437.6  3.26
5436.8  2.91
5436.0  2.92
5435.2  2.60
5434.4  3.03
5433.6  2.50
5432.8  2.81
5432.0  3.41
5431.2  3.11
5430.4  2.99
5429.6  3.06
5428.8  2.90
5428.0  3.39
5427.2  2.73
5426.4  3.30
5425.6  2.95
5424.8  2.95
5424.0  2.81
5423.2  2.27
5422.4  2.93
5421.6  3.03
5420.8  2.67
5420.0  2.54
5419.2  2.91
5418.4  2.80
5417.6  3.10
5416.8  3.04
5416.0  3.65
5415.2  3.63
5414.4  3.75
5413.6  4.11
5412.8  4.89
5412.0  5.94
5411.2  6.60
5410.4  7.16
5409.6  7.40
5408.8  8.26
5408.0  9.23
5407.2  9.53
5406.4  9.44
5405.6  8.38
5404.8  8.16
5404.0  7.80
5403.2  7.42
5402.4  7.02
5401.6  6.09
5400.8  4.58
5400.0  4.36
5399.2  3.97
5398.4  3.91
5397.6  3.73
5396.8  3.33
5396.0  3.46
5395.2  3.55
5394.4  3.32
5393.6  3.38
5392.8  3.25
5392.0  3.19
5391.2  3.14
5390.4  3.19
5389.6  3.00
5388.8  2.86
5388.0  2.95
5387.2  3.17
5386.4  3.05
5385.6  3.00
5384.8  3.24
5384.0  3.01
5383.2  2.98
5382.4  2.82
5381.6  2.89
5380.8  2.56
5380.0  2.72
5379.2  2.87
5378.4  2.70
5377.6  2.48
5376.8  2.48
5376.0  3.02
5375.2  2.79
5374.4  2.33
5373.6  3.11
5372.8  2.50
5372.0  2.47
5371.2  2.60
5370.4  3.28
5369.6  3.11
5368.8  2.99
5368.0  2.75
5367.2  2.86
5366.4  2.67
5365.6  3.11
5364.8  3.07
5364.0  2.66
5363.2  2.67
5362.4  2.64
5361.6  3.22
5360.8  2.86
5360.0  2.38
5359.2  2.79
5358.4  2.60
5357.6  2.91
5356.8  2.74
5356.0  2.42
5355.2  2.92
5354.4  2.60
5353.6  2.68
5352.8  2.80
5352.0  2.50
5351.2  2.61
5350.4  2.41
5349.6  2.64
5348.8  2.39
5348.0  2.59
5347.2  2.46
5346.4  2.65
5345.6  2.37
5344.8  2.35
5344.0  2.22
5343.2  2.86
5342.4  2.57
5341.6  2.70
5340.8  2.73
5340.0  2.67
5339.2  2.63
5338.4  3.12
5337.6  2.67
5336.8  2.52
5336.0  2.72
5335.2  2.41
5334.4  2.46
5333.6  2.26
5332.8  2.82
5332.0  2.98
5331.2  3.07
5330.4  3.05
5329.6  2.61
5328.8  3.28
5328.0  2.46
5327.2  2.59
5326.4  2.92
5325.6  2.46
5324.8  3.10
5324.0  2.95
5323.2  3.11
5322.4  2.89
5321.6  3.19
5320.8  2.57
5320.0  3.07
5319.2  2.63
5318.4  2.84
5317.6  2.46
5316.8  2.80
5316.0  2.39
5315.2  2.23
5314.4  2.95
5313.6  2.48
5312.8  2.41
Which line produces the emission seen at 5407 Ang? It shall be [O II] 3727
